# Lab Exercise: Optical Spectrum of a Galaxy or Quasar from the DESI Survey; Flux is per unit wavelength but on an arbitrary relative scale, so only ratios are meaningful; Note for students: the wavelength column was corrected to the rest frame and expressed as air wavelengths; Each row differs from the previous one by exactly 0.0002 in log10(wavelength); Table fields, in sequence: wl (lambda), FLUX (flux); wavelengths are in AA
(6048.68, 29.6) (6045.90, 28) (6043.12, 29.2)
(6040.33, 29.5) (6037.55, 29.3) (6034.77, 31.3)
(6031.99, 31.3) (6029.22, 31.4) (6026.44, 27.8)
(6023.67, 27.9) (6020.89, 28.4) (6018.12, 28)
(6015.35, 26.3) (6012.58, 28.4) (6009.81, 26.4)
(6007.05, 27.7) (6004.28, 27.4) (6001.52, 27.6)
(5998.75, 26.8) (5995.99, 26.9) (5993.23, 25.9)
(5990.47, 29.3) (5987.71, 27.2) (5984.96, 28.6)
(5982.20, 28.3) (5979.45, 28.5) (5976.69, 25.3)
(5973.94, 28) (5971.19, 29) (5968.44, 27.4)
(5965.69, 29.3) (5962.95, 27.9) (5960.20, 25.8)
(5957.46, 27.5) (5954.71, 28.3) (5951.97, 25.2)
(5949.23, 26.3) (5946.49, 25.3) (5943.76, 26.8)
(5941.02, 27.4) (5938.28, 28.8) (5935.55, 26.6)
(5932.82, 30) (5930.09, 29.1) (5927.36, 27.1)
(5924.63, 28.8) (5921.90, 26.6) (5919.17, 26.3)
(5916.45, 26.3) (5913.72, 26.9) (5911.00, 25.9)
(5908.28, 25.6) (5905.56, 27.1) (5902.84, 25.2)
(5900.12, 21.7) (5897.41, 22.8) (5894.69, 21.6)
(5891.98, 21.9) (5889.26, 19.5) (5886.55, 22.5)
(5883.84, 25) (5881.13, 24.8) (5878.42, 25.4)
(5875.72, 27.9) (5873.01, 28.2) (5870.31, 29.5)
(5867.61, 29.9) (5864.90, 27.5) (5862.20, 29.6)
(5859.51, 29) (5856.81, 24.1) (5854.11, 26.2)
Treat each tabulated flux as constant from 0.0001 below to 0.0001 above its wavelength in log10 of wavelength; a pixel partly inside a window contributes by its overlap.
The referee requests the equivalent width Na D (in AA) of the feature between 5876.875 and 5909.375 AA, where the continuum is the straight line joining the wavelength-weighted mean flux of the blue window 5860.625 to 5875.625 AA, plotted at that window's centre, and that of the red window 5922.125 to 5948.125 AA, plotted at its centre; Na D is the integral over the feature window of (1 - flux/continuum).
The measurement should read 5.5 AA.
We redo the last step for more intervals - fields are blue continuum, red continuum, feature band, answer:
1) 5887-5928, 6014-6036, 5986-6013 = 0.75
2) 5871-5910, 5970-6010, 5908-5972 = -3.32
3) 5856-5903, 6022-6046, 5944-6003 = 1.23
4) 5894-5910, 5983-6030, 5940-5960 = -0.65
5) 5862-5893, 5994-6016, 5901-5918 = 0.10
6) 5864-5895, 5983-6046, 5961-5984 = -0.44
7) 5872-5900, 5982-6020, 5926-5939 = -1.55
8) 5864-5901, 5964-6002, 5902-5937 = -1.54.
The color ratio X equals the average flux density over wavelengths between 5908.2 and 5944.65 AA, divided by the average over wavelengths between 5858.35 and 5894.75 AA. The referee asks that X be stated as 1.05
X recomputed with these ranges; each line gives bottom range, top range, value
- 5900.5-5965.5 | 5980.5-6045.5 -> 1.05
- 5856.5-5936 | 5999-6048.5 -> 1.09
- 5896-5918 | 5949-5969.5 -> 1.08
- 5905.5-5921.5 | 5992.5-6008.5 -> 1.03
